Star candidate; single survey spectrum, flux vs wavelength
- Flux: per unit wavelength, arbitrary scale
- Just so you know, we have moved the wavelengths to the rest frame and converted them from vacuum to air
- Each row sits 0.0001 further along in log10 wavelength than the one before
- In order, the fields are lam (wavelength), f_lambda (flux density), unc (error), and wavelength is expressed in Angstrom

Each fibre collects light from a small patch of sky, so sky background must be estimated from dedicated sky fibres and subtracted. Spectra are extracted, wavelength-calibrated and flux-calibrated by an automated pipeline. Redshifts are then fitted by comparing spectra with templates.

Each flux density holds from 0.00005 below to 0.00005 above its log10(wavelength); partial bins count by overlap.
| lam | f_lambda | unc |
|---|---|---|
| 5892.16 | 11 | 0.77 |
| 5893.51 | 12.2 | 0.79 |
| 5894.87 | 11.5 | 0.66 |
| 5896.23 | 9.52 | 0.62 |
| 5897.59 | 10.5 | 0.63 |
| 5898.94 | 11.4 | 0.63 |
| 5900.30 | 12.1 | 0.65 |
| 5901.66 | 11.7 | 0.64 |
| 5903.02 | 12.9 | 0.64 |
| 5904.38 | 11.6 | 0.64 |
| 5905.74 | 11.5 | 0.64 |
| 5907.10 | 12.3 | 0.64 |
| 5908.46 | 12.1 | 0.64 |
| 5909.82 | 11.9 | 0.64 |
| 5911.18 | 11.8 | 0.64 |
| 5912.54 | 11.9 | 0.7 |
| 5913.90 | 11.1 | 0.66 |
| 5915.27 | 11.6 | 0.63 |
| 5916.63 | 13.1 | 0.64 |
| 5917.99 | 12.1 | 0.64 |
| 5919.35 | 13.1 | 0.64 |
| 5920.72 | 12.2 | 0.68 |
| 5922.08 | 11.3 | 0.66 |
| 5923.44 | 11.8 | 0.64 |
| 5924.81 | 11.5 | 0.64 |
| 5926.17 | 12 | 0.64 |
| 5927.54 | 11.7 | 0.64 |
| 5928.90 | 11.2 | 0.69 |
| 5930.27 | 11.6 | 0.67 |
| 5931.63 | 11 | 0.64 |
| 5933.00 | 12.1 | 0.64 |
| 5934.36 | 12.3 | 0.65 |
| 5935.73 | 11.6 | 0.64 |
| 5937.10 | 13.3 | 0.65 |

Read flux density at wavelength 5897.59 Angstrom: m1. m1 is 10.5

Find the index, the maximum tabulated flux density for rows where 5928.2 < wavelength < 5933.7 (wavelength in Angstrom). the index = 12.1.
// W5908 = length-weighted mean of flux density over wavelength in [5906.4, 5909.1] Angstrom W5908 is 12.2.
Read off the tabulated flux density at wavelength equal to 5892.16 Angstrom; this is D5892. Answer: 11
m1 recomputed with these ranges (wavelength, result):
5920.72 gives 12.2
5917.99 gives 12.1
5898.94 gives 11.4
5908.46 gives 12.1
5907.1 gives 12.3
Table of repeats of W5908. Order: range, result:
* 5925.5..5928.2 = 11.8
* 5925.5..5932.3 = 11.5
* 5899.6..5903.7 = 12.2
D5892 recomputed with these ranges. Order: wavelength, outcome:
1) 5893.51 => 12.2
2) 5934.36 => 12.3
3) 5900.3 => 12.1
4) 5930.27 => 11.6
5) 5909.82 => 11.9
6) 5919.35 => 13.1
